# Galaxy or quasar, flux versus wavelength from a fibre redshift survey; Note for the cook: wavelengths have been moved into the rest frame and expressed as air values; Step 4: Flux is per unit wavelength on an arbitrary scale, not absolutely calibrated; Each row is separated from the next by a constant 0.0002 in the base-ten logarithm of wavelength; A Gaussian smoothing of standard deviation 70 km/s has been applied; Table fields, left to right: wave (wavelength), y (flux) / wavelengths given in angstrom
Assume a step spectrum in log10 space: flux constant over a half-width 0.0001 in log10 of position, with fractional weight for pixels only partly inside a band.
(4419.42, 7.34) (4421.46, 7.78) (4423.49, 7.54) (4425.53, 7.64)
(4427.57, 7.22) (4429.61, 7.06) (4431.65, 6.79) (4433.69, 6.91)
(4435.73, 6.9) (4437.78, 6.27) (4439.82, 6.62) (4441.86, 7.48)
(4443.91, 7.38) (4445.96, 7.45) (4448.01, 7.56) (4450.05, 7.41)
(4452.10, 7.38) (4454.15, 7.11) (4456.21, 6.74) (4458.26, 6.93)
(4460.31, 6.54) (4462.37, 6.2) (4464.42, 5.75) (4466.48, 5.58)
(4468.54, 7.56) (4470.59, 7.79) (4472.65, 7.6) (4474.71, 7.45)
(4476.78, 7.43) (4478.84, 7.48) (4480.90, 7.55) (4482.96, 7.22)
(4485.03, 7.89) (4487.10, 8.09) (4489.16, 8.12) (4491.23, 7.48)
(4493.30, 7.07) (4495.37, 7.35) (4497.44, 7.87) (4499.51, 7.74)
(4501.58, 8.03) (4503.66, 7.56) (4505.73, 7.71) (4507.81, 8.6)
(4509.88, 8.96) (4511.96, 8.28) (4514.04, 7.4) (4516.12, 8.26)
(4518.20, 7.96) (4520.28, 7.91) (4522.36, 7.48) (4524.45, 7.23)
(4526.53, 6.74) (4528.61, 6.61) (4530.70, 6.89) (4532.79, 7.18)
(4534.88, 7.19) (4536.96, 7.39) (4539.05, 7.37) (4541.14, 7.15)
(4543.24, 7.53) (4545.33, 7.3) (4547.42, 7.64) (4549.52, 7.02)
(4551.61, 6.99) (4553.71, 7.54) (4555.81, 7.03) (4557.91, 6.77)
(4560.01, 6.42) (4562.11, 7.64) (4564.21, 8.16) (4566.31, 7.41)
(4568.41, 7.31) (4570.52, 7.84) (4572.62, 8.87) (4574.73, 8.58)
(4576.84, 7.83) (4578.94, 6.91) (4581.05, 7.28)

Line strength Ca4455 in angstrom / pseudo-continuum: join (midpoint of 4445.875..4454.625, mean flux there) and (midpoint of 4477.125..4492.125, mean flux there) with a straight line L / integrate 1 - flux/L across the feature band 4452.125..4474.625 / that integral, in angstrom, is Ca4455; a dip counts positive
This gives 2.02 angstrom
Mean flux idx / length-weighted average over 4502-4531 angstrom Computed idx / 7.71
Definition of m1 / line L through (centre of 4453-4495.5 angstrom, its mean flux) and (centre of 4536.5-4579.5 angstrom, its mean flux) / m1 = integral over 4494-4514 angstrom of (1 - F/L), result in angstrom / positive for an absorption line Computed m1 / -1.86 angstrom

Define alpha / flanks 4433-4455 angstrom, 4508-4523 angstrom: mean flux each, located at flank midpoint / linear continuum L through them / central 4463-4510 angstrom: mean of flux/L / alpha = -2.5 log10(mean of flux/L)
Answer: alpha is 0.026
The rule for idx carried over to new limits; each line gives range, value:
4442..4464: 7.05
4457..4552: 7.42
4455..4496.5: 7.19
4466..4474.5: 7.27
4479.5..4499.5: 7.63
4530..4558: 7.23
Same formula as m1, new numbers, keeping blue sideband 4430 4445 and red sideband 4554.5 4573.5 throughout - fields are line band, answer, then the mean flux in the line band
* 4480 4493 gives -1.0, 7.69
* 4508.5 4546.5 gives -0.9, 7.5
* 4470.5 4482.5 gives -0.7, 7.52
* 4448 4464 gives 0.2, 6.9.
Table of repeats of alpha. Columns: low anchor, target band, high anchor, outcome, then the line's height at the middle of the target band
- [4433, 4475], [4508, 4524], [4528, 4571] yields -0.126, 7.16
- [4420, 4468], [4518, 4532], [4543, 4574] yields 0.013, 7.31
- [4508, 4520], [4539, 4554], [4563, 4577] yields 0.110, 8.08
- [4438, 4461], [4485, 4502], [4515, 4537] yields -0.068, 7.25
